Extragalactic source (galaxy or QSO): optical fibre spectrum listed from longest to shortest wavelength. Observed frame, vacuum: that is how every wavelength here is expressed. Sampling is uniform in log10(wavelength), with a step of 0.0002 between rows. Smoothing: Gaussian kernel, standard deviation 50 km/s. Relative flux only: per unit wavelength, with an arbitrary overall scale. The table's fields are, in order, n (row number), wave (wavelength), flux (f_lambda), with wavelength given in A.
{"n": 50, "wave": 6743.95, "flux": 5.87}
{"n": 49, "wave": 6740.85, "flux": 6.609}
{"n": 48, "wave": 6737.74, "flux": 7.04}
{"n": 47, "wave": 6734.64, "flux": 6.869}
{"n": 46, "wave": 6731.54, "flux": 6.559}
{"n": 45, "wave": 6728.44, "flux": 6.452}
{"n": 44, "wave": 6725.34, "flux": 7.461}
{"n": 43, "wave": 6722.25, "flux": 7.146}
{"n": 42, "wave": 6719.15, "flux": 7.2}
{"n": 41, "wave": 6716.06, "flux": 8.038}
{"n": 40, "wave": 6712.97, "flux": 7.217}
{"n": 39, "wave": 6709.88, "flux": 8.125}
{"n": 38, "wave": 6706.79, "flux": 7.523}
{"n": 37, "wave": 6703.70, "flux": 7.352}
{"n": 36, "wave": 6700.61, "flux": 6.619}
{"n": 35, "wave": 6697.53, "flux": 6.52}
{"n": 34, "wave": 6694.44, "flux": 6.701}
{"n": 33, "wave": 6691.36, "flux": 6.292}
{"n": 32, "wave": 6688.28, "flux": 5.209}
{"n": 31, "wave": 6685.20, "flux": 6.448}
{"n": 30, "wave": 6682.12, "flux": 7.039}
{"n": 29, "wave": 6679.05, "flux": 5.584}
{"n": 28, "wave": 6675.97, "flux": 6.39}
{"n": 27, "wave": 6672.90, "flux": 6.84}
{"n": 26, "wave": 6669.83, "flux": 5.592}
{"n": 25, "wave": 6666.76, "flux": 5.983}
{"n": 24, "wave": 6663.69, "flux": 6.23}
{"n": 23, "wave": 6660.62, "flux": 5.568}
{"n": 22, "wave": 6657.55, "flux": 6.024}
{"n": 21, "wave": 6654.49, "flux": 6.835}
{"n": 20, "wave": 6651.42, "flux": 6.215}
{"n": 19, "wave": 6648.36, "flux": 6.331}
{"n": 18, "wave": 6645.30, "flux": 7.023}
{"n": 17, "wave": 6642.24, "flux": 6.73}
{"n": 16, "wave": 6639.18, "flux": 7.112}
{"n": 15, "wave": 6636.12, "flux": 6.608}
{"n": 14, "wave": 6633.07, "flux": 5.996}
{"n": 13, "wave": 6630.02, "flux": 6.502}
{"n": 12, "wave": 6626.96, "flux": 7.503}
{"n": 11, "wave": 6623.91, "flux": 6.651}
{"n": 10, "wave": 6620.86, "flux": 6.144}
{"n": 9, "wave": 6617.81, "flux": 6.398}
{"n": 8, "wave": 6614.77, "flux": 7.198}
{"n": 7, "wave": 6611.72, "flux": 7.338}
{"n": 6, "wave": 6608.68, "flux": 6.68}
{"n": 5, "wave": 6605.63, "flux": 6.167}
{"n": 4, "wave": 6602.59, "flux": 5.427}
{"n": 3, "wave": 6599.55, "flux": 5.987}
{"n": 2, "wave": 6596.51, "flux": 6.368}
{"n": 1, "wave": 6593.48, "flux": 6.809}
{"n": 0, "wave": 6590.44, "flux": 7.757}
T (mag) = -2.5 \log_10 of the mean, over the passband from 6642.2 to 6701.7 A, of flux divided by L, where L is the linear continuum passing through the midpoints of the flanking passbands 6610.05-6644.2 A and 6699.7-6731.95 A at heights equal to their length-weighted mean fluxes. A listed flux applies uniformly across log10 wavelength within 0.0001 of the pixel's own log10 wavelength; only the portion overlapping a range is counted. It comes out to 0.12 mag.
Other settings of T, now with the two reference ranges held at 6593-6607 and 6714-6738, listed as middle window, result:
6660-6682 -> 0.09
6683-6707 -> 0.05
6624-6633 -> -0.07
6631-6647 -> -0.04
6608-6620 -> -0.11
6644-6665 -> 0.04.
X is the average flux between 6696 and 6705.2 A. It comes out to 6.83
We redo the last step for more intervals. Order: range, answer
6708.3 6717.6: 7.79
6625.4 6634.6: 6.67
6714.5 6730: 7.26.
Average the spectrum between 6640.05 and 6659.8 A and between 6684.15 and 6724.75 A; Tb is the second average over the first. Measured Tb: 1.07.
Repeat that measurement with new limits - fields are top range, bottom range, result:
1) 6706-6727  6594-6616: 1.17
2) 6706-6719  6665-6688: 1.24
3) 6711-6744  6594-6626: 1.08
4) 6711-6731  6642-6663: 1.14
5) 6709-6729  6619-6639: 1.12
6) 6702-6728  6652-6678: 1.21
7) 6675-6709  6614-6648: 0.98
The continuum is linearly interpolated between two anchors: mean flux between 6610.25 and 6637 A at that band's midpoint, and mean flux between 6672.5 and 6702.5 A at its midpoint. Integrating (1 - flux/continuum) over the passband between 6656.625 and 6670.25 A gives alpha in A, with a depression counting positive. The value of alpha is 1.2 A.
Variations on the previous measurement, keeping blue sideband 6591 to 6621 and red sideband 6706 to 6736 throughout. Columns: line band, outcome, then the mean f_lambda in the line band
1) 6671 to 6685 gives 1.1 A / 6.44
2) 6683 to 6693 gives 1.4 A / 6.06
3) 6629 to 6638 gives 0.4 A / 6.39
